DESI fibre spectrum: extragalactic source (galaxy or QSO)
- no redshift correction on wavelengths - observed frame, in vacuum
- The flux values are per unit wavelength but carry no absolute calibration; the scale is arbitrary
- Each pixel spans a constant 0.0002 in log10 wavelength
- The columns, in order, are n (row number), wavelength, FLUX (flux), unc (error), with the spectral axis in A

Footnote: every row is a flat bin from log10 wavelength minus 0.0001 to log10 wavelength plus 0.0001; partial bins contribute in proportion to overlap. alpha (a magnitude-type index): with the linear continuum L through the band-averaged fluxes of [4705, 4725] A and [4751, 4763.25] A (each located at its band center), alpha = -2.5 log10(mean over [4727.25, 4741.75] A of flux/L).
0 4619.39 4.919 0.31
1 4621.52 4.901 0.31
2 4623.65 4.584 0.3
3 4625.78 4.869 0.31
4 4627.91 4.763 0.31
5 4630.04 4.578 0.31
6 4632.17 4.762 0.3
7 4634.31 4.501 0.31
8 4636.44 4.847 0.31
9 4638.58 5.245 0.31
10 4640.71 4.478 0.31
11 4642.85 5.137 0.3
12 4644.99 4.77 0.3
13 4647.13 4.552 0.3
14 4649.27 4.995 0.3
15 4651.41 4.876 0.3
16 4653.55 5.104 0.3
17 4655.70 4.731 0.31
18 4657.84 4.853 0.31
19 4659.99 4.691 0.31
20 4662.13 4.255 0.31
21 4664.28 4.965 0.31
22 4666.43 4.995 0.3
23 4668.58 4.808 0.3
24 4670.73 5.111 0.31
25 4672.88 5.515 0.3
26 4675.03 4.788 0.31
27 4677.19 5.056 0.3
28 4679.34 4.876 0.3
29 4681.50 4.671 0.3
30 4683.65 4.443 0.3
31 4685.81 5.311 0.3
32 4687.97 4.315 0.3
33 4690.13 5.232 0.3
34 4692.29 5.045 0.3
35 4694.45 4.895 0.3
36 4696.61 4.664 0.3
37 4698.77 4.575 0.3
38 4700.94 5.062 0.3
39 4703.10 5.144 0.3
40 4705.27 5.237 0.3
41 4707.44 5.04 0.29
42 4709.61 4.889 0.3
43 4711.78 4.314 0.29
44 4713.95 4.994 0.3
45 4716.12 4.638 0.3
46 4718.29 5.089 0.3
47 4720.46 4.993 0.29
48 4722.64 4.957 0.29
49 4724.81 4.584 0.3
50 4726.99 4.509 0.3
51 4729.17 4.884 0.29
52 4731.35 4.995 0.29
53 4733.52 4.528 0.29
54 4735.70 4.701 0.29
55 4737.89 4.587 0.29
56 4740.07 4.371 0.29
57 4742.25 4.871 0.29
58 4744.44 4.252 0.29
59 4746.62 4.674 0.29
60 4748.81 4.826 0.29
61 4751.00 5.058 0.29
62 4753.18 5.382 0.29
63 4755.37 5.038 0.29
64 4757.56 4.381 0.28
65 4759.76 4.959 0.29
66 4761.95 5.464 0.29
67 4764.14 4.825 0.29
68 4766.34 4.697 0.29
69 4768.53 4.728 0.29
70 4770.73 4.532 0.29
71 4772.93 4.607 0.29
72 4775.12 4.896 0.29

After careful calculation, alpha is 0.06 mag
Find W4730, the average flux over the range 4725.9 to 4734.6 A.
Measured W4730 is 4.73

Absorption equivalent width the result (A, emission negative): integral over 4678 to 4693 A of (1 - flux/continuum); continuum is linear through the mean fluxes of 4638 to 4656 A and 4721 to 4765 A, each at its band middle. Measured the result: 0.0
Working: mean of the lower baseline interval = 4.87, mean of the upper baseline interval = 4.79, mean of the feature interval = 4.84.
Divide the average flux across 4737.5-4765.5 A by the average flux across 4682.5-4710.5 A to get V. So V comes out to 0.98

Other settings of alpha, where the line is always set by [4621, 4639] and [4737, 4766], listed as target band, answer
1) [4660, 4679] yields -0.031 mag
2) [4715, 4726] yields -0.010 mag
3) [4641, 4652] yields -0.015 mag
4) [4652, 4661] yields -0.016 mag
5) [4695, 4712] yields -0.021 mag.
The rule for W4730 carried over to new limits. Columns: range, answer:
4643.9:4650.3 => 4.77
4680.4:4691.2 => 4.79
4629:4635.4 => 4.62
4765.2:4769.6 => 4.71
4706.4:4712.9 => 4.75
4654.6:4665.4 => 4.7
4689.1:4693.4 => 5.14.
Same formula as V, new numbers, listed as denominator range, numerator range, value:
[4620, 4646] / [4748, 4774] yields 1.02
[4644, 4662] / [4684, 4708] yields 1.03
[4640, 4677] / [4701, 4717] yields 1.01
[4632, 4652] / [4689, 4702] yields 1.02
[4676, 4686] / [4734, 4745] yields 0.95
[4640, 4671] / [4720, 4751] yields 0.98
